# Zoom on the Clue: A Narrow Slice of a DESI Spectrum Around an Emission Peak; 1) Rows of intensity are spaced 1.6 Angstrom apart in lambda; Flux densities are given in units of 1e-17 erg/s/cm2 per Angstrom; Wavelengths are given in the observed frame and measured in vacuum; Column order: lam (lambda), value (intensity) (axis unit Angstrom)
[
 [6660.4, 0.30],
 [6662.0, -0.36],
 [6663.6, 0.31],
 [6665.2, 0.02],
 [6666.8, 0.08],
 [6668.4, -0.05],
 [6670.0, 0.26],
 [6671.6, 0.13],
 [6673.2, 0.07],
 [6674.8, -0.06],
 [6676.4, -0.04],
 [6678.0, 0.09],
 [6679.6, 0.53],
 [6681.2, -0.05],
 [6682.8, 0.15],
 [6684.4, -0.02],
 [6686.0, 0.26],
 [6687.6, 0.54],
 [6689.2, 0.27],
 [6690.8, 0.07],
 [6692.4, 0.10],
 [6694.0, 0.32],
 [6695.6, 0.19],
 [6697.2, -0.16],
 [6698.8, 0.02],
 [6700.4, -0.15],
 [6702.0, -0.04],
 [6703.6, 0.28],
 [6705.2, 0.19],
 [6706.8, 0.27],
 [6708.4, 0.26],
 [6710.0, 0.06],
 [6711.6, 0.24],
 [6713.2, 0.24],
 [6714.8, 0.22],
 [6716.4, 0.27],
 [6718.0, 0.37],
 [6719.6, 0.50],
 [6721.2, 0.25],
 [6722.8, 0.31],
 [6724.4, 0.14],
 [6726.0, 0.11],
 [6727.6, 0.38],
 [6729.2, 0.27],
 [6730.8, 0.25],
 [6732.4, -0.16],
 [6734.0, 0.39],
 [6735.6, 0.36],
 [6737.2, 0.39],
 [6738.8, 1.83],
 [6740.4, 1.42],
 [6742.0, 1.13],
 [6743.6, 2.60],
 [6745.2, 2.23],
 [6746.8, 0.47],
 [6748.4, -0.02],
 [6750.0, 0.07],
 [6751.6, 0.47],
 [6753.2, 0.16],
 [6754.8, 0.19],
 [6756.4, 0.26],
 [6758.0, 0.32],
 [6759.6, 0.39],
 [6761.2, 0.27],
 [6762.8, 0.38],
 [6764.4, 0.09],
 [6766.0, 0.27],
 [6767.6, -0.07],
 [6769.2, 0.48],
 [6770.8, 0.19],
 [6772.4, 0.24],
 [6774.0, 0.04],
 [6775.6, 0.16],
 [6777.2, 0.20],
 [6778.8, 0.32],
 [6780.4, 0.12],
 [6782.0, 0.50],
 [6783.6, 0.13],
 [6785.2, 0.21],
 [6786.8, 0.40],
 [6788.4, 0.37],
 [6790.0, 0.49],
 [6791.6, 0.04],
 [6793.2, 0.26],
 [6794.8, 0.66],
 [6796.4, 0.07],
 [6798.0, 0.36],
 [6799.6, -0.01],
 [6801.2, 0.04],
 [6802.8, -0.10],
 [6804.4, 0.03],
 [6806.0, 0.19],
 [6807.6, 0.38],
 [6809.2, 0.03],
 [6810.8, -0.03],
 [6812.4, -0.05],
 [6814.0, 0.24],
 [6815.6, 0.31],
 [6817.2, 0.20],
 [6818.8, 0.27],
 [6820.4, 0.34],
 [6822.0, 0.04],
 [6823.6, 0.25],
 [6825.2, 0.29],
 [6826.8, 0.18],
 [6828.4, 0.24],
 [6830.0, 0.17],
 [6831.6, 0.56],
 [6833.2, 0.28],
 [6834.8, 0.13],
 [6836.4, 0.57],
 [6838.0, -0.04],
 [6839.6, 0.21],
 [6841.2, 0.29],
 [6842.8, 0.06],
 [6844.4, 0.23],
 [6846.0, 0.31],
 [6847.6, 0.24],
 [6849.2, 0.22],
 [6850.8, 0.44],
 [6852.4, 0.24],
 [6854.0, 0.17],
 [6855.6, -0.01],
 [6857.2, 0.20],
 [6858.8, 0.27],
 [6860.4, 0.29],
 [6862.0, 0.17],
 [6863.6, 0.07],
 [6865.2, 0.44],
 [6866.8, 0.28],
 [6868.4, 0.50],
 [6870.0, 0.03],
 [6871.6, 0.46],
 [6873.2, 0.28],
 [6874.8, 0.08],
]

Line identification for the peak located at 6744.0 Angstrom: [O II]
